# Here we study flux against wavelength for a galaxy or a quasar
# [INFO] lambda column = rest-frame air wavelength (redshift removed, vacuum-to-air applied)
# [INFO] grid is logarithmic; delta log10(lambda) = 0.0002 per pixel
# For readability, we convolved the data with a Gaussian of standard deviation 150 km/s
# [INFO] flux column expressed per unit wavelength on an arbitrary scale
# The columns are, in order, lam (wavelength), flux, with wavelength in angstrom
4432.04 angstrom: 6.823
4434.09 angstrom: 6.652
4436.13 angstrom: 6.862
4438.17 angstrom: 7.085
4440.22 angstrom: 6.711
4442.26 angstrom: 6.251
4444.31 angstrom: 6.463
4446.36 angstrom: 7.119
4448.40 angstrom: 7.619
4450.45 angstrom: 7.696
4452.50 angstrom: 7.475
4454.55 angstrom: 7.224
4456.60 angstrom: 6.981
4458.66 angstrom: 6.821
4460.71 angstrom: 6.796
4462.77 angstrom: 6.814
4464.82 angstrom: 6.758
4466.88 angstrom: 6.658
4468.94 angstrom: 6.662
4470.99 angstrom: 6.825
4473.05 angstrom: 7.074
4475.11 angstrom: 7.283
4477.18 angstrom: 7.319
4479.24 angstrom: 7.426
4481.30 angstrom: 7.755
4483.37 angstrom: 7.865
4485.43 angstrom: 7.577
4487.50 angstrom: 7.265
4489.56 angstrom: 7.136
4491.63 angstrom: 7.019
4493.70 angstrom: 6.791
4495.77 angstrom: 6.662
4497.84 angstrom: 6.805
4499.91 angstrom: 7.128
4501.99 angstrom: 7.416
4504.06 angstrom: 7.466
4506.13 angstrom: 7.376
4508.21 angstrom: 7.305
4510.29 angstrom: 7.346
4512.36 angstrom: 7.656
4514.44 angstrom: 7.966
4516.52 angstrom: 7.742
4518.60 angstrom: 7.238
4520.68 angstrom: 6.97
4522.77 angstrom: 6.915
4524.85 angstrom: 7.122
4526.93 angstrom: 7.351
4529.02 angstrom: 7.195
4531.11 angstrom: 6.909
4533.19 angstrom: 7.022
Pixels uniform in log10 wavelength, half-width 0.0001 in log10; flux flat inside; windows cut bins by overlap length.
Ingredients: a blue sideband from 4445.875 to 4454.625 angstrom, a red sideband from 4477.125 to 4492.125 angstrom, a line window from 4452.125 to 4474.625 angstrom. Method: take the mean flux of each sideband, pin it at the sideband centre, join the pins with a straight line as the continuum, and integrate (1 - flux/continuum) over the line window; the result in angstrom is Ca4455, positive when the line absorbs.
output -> 1.67 angstrom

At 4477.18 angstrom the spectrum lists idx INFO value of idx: 7.319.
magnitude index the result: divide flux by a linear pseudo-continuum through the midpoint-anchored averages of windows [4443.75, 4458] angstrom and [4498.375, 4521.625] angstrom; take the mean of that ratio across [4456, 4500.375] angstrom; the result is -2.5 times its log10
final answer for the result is 0.038 mag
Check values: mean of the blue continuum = 7.24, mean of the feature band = 7.06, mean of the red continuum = 7.41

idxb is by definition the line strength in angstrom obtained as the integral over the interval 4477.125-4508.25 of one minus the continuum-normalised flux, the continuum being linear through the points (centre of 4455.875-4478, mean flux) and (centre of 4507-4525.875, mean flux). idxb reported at -0.6 angstrom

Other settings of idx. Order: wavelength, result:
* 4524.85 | 7.122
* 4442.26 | 6.251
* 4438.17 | 7.085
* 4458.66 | 6.821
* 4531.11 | 6.909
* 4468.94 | 6.662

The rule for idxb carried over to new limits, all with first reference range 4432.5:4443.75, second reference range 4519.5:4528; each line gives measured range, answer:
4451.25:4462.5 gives -0.4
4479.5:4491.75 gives -1.0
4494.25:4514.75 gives -0.8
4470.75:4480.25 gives -0.5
